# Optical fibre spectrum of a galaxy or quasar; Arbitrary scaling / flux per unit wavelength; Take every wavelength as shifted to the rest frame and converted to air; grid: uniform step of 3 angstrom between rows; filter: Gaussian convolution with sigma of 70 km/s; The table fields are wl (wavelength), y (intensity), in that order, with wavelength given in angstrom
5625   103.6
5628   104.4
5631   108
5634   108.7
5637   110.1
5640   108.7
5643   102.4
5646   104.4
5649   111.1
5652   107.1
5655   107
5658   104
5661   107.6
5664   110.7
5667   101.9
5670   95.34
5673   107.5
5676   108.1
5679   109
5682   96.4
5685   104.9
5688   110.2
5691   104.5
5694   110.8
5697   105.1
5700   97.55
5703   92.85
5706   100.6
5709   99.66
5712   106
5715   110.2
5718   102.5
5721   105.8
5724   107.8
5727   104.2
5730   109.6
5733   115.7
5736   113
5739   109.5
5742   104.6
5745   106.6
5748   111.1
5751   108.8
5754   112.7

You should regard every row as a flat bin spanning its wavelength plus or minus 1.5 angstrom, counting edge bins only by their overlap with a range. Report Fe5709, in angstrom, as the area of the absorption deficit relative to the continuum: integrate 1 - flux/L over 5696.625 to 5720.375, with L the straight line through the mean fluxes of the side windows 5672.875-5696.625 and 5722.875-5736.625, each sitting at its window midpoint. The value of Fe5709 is 1.41 angstrom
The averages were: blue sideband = 106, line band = 102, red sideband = 110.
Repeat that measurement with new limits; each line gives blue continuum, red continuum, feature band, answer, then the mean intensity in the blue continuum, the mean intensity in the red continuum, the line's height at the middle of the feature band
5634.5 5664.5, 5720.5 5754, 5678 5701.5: 0.7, 107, 109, 108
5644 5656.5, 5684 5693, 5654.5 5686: 0.7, 107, 107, 107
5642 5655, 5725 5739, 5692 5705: 0.9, 106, 110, 109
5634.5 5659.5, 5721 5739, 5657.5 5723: 2.5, 107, 110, 108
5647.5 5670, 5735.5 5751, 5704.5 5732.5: 0.6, 106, 109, 108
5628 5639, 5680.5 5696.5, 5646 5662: 0.0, 108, 105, 107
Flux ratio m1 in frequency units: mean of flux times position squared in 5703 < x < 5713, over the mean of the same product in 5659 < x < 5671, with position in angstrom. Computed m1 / 1.0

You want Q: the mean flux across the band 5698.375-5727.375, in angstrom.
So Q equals 103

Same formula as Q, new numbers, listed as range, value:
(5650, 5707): 104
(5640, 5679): 106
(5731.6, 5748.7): 110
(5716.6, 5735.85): 108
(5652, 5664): 107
